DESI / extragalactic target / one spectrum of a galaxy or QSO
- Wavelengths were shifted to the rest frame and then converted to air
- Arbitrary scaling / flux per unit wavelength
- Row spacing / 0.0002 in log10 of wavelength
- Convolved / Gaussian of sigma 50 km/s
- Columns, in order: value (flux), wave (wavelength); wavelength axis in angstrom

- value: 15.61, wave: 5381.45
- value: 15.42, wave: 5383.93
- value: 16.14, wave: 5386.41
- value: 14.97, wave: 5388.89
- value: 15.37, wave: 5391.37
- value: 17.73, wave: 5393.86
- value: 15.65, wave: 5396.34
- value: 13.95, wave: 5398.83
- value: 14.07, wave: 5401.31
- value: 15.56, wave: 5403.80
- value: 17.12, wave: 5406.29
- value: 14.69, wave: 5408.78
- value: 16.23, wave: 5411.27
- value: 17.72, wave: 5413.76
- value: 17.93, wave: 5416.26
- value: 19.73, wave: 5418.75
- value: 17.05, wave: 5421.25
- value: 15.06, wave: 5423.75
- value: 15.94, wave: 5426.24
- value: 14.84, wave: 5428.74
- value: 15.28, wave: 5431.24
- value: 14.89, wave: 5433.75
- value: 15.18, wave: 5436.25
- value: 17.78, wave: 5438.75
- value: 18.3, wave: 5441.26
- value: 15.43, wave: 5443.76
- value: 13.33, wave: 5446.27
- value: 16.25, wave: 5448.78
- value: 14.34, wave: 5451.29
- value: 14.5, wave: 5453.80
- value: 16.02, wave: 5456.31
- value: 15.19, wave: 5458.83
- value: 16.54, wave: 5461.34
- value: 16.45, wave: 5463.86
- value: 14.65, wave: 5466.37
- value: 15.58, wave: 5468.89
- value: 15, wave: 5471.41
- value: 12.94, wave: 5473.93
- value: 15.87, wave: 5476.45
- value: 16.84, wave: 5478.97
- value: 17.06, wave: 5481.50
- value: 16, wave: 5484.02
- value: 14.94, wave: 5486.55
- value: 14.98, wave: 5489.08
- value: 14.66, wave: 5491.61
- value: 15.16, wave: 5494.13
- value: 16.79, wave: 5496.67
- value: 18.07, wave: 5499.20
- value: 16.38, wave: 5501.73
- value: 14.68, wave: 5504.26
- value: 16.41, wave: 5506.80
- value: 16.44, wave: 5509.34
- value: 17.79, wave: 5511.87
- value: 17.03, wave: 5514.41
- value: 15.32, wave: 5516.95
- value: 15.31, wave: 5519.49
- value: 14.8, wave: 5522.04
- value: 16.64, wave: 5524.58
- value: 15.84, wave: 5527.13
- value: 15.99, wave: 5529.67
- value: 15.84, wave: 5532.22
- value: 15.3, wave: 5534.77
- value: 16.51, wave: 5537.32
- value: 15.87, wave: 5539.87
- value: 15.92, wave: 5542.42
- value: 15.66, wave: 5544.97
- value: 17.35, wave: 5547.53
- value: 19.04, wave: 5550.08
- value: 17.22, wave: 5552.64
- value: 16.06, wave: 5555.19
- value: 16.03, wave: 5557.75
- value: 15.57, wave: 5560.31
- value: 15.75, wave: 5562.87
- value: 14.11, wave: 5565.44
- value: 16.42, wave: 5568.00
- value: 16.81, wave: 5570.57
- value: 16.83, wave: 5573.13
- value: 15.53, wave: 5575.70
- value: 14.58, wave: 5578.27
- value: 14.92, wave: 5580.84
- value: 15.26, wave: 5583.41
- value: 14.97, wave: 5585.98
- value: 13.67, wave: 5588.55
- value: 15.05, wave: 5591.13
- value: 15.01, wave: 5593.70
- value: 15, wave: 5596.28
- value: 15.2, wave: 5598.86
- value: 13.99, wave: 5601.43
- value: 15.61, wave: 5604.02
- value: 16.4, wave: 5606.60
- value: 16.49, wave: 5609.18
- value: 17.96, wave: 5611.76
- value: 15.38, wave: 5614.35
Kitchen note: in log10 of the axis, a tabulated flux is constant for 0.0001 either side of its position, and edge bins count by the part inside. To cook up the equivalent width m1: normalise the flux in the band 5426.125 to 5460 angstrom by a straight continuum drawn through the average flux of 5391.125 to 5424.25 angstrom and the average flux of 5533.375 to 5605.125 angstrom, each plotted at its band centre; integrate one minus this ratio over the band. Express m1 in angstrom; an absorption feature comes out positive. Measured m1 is 1.4 angstrom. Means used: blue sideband 16.3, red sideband 15.7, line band 15.5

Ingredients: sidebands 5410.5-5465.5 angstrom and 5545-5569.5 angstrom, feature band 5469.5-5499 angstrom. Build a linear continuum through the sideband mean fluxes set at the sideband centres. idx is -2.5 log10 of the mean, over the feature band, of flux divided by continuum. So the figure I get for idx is 0.04 mag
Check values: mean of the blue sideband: 16.1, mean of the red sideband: 16.4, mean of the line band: 15.6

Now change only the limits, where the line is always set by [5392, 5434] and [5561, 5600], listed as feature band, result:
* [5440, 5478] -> 0.03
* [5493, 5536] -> -0.03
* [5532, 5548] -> -0.04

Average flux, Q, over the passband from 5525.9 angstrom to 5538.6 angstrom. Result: 15.9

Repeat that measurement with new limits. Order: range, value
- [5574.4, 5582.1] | 15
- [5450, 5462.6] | 15.3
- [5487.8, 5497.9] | 15.4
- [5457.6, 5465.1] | 16.1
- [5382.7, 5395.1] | 15.9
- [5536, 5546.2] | 16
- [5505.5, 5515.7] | 16.9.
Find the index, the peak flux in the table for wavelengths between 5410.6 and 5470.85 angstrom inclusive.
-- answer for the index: 19.73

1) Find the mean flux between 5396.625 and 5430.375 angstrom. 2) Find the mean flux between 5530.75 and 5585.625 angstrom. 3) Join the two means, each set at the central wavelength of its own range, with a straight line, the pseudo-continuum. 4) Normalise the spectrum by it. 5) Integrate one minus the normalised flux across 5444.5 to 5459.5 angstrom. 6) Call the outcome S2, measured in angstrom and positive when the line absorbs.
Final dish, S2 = 1.07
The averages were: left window 16.1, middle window 14.9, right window 16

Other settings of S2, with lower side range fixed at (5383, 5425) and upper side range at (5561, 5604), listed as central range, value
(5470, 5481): 0.33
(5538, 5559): -1.71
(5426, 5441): 0.17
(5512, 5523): -0.22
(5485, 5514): -0.77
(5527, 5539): -0.34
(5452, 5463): 0.23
